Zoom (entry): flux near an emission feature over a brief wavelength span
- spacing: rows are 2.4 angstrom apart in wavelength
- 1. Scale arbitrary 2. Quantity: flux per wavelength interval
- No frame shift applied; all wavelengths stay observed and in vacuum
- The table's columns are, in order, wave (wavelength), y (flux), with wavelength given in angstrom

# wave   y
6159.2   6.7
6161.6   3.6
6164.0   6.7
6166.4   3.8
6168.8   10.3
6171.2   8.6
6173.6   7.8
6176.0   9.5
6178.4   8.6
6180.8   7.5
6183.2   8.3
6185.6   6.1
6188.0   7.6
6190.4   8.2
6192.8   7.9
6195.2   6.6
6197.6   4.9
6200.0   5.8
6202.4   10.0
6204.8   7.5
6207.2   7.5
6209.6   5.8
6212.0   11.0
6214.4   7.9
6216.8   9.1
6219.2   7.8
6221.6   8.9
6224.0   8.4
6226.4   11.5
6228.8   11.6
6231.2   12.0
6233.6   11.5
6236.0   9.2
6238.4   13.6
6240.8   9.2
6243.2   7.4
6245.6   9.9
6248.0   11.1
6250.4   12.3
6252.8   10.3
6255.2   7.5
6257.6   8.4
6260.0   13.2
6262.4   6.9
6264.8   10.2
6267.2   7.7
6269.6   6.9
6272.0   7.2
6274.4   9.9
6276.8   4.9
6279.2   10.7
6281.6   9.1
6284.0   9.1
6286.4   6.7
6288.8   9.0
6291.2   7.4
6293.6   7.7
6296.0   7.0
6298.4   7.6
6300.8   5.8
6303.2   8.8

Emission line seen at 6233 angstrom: C III]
